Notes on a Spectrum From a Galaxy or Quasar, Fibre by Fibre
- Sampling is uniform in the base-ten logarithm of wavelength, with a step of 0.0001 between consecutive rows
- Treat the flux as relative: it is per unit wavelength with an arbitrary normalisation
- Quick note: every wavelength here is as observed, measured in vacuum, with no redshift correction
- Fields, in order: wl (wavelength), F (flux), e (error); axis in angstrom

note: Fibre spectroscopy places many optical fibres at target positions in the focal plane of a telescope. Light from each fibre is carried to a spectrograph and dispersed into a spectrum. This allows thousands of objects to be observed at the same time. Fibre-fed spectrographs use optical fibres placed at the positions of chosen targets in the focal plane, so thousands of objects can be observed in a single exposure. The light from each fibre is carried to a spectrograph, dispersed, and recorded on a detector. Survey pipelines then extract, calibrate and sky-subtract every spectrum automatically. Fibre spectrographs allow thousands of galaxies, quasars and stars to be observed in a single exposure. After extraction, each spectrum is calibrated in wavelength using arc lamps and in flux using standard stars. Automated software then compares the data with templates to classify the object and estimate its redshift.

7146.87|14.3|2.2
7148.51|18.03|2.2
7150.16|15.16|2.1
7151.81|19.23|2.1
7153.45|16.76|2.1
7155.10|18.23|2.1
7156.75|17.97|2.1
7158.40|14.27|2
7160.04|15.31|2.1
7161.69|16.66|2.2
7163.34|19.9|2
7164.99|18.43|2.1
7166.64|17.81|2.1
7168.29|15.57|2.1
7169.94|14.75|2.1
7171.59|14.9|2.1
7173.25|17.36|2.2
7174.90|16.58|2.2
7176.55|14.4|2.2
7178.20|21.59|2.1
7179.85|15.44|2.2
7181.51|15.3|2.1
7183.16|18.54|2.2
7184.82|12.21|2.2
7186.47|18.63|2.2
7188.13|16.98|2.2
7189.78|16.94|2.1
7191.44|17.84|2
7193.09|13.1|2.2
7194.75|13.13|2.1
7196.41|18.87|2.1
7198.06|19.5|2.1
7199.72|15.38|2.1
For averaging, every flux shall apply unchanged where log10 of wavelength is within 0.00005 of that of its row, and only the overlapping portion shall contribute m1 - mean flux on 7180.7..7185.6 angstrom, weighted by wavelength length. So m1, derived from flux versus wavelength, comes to 15.4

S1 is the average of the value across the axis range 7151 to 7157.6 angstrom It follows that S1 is 18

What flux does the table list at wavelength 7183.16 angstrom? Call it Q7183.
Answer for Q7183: 18.54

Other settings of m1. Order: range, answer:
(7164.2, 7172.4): 16.3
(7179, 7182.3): 15.4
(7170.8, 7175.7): 16.3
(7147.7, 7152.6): 17.4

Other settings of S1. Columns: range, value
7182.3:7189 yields 16.6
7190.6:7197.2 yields 15.7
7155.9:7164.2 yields 16.8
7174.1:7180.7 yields 17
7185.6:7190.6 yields 17.5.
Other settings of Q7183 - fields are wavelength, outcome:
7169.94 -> 14.75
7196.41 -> 18.87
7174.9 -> 16.58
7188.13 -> 16.98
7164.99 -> 18.43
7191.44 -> 17.84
